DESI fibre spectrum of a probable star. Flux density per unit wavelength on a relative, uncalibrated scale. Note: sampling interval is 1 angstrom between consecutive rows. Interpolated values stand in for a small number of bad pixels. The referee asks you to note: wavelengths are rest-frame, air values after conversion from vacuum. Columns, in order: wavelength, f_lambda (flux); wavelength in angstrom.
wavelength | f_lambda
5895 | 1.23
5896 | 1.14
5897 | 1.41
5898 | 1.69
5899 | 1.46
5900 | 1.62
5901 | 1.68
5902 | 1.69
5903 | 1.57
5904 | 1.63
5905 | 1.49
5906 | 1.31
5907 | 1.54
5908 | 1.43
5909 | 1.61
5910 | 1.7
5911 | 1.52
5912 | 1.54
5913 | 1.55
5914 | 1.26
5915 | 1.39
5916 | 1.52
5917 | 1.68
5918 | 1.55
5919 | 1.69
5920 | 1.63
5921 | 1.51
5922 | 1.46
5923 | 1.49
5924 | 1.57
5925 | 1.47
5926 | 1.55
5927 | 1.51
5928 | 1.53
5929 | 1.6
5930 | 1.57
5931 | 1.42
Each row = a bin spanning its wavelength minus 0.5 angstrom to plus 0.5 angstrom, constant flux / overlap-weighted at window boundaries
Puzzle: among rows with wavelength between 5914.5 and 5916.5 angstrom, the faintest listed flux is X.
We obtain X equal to 1.39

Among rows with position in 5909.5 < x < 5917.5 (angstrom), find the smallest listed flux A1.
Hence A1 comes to 1.26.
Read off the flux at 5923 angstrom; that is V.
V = 1.49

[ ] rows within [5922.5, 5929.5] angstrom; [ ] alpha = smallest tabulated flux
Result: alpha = 1.47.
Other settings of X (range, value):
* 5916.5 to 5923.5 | 1.46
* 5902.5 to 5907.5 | 1.31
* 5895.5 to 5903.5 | 1.14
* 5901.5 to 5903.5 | 1.57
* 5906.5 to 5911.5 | 1.43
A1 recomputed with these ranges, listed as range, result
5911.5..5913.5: 1.54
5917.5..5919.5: 1.55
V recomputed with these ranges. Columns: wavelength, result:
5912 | 1.54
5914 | 1.26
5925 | 1.47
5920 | 1.63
